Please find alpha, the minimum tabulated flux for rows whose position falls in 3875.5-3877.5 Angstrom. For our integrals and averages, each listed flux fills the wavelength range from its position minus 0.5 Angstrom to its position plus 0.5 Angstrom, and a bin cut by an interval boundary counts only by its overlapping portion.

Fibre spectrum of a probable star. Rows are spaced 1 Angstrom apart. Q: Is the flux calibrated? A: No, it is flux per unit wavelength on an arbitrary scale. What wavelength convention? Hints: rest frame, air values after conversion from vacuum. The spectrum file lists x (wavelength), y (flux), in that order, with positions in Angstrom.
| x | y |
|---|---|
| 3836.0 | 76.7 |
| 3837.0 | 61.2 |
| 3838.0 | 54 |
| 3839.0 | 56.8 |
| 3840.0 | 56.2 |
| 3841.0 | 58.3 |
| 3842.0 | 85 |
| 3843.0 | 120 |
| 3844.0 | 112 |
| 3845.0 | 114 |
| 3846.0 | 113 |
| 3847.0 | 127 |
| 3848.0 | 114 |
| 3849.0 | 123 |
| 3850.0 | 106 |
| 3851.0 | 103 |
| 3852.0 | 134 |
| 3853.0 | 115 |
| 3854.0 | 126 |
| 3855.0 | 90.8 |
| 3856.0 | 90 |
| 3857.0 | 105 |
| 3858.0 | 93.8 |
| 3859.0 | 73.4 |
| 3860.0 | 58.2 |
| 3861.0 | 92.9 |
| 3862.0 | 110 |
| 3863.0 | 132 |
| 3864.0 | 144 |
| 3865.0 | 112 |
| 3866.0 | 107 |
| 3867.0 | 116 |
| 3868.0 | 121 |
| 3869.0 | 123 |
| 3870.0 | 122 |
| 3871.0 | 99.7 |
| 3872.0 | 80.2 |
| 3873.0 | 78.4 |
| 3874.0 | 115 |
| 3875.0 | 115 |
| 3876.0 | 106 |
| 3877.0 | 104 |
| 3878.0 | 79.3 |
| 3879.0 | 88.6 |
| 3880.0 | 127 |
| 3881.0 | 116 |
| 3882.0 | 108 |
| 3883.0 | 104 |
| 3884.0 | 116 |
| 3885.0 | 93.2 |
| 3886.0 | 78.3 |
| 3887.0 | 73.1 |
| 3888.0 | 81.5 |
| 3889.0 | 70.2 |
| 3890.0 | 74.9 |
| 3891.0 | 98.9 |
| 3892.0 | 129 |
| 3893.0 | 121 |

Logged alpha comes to 104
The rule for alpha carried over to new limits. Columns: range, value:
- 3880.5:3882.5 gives 108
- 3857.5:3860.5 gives 58.2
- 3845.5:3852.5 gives 103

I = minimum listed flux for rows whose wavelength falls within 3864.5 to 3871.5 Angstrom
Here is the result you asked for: 99.7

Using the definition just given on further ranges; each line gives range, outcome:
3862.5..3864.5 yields 132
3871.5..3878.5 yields 78.4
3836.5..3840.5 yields 54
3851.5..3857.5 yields 90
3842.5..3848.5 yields 112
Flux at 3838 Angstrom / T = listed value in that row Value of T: 54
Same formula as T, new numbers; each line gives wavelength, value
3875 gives 115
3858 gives 93.8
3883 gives 104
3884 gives 116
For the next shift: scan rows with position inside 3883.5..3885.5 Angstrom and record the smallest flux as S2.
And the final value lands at 93.2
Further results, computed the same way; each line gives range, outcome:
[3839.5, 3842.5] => 56.2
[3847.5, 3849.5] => 114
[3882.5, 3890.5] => 70.2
